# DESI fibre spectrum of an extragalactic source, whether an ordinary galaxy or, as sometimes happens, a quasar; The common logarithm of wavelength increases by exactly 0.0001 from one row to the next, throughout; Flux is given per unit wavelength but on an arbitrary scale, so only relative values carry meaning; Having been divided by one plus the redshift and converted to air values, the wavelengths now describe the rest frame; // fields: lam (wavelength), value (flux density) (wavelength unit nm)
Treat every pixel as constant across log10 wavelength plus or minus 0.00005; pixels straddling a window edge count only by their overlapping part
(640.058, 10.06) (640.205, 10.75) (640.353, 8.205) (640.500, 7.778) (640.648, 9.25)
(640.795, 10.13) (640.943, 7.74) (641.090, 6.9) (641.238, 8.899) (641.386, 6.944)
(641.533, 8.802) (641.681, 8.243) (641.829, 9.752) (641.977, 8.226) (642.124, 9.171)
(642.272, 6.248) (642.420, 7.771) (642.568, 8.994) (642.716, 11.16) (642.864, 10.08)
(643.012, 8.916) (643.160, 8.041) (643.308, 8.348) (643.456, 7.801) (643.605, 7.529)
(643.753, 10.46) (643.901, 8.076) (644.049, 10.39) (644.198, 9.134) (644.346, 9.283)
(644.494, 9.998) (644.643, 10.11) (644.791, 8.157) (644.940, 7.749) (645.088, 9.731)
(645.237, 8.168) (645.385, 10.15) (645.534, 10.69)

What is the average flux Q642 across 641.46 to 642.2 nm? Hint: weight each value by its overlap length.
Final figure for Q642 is 8.83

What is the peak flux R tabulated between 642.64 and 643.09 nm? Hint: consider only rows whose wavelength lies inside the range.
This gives 11.16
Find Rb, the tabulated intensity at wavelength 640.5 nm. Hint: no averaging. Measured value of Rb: 7.778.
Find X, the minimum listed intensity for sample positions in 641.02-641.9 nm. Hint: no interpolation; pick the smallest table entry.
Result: 6.9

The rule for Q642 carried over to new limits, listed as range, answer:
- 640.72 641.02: 8.93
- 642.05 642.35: 7.73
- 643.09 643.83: 8.44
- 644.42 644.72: 10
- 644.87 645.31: 8.56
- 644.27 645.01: 9.07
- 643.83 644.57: 9.38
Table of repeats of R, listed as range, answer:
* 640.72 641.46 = 10.13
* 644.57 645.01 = 10.11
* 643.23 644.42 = 10.46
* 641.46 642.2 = 9.752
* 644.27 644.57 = 9.998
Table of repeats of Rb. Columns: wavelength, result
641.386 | 6.944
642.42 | 7.771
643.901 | 8.076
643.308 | 8.348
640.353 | 8.205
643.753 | 10.46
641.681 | 8.243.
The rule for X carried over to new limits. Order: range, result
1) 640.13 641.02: 7.74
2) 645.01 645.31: 8.168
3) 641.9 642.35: 6.248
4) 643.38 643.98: 7.529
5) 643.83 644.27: 8.076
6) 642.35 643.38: 7.771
